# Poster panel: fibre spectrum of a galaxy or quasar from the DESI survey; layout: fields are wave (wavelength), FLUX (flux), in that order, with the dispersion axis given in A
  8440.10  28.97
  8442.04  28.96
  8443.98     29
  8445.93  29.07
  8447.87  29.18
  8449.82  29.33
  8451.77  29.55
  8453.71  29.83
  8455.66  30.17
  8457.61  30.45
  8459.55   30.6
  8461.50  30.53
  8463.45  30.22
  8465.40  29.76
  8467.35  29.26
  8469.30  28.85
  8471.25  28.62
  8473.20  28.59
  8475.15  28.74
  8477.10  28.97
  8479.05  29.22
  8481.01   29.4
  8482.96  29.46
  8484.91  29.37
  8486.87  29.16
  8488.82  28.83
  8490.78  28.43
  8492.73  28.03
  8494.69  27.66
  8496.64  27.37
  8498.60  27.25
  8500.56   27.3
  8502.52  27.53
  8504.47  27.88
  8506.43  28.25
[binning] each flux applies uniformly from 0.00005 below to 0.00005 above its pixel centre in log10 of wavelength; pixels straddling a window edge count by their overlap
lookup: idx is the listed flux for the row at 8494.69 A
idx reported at 27.66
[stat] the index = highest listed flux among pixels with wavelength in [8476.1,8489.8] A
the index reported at 29.46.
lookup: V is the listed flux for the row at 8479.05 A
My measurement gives 29.22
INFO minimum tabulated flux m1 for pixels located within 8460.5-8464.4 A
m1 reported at 30.22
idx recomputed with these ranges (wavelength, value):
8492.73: 28.03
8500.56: 27.3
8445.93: 29.07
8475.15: 28.74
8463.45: 30.22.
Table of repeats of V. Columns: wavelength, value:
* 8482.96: 29.46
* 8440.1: 28.97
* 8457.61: 30.45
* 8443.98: 29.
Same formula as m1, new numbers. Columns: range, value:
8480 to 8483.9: 29.4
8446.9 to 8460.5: 29.18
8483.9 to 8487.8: 29.16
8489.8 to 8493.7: 28.03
